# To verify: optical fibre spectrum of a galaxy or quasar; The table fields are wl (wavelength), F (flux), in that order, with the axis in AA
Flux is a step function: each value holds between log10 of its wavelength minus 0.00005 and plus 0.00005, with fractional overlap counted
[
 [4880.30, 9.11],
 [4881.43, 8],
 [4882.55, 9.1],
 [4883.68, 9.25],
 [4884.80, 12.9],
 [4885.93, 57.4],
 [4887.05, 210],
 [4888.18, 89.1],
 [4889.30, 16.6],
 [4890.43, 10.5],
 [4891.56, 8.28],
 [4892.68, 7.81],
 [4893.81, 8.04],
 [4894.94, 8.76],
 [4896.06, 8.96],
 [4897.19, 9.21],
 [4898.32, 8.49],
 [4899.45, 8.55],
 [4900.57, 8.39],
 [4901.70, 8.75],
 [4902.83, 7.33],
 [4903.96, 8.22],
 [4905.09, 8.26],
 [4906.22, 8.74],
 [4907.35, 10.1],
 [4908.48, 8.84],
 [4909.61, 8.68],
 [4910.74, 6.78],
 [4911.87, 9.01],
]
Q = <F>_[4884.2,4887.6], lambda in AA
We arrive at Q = 92.1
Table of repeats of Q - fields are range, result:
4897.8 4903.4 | 8.3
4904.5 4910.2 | 8.91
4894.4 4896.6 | 8.89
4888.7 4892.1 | 12.8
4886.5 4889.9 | 104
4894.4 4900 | 8.8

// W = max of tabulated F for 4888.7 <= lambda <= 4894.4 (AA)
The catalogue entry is 16.6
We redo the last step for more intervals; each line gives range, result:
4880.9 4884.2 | 9.25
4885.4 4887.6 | 210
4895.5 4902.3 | 9.21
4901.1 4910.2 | 10.1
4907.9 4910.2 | 8.84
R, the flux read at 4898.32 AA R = 8.49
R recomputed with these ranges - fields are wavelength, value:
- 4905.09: 8.26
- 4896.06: 8.96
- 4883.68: 9.25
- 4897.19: 9.21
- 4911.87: 9.01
